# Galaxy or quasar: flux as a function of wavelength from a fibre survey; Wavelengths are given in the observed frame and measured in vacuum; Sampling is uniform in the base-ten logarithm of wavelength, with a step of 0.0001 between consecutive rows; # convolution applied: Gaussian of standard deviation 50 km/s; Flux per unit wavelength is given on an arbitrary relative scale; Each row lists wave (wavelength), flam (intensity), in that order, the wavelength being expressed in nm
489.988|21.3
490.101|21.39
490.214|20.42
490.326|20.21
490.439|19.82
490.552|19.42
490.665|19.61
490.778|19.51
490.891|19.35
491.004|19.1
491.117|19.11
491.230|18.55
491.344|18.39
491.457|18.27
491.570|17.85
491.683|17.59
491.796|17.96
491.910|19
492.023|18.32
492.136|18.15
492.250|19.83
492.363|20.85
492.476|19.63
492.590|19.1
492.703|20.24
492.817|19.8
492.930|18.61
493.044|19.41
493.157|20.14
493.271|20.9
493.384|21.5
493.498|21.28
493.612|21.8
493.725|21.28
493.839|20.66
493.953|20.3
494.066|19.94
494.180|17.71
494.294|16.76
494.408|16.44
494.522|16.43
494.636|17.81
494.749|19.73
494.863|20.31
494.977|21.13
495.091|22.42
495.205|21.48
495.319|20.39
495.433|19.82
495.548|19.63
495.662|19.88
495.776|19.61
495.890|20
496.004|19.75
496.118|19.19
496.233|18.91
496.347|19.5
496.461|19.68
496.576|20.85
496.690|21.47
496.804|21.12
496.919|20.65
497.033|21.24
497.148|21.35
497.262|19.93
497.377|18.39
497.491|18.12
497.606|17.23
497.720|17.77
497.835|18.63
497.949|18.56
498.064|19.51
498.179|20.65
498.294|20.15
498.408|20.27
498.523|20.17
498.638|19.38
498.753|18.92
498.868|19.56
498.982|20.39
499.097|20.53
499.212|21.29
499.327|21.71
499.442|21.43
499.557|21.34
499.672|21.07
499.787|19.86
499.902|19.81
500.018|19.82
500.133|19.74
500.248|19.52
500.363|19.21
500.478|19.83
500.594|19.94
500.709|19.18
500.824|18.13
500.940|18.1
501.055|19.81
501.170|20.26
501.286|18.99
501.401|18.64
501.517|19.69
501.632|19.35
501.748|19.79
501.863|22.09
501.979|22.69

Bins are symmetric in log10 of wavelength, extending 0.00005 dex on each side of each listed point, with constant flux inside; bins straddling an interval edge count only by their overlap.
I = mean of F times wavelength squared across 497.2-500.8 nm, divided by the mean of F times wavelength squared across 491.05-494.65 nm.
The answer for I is 1.1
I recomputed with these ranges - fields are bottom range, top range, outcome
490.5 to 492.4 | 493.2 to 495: 1.05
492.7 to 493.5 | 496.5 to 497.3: 1.05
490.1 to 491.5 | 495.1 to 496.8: 1.06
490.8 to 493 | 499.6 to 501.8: 1.07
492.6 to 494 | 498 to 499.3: 1.00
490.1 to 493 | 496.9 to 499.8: 1.07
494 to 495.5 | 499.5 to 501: 1.04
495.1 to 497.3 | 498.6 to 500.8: 1.01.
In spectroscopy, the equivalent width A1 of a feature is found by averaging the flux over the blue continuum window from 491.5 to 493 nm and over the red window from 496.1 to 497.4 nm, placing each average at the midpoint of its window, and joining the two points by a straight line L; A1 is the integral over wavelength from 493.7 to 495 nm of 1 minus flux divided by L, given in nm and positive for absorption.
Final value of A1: 0.04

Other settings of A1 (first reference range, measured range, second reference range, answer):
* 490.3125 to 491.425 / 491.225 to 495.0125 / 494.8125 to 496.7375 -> 0.08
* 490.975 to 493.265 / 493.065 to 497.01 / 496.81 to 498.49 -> -0.14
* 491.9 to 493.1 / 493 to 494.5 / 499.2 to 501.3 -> -0.02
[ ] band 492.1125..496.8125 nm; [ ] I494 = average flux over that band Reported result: 19.8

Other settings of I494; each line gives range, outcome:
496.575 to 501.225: 19.9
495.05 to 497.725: 20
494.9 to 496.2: 20.3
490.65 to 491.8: 18.7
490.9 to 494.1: 19.6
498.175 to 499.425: 20.3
